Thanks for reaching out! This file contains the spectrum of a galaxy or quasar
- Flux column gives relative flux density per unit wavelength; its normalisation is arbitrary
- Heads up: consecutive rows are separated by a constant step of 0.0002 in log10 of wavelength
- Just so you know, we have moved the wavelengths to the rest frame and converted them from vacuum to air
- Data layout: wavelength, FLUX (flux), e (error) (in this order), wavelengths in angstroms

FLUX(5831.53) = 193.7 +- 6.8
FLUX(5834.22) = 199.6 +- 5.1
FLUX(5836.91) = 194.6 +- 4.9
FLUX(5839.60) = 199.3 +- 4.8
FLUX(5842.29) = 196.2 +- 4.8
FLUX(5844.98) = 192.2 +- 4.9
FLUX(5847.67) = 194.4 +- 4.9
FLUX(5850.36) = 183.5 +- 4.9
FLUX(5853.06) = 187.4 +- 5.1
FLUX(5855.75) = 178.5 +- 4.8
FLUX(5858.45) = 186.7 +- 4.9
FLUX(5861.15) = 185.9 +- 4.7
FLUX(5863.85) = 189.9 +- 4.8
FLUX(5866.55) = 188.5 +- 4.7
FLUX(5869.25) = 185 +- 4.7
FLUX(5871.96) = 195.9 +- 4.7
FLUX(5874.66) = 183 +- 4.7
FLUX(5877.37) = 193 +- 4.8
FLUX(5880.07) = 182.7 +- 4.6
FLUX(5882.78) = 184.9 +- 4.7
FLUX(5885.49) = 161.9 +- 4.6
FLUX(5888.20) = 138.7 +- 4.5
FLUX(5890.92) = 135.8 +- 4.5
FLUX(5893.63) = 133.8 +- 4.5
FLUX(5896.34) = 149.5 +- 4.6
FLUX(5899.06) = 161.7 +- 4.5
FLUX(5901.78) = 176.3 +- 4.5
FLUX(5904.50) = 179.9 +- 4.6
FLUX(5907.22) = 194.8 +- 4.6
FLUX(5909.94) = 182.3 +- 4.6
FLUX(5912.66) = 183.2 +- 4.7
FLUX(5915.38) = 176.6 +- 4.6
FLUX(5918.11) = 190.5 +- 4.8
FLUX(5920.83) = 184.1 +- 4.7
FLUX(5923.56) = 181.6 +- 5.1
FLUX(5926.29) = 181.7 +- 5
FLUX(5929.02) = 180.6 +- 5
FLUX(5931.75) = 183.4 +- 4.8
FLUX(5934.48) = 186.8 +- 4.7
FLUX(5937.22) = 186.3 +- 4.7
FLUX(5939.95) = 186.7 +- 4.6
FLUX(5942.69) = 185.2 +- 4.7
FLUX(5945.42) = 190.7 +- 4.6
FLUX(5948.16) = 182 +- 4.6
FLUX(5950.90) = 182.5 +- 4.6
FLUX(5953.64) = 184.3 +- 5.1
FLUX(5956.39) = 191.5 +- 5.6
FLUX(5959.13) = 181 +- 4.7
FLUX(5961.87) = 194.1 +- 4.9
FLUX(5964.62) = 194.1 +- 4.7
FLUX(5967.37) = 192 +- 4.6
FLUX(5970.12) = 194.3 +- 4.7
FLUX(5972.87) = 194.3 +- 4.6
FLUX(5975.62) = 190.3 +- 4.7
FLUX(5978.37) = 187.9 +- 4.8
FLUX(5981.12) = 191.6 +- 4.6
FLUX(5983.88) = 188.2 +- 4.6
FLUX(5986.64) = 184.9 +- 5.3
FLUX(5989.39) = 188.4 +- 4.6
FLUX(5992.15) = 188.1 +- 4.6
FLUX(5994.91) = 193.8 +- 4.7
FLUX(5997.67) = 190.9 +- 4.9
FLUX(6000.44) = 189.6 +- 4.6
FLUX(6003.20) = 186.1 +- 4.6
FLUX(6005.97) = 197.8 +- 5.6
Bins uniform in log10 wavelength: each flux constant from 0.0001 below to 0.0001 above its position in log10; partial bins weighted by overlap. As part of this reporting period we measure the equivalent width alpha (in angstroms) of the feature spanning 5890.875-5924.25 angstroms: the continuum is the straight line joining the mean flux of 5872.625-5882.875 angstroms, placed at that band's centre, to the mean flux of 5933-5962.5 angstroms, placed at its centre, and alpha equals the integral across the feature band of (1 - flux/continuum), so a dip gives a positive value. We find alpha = 2.5 angstroms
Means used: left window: 187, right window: 186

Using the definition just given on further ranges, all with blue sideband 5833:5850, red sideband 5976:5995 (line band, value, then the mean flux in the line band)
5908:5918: 0.5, 183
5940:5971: 0.3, 188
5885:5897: 3.2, 142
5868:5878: 0.3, 189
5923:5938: 0.6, 183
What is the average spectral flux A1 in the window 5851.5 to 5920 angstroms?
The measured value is 176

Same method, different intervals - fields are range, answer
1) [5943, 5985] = 189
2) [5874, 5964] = 178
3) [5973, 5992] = 189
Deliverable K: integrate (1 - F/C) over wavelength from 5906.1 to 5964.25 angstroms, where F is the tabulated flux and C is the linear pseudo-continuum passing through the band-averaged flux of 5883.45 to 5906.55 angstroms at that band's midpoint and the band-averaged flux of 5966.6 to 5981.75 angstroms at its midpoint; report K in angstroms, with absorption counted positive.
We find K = -3.7 angstroms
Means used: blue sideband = 157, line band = 185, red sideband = 192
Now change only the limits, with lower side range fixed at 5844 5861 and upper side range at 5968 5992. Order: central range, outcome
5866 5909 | 3.8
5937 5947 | 0.1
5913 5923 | 0.3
